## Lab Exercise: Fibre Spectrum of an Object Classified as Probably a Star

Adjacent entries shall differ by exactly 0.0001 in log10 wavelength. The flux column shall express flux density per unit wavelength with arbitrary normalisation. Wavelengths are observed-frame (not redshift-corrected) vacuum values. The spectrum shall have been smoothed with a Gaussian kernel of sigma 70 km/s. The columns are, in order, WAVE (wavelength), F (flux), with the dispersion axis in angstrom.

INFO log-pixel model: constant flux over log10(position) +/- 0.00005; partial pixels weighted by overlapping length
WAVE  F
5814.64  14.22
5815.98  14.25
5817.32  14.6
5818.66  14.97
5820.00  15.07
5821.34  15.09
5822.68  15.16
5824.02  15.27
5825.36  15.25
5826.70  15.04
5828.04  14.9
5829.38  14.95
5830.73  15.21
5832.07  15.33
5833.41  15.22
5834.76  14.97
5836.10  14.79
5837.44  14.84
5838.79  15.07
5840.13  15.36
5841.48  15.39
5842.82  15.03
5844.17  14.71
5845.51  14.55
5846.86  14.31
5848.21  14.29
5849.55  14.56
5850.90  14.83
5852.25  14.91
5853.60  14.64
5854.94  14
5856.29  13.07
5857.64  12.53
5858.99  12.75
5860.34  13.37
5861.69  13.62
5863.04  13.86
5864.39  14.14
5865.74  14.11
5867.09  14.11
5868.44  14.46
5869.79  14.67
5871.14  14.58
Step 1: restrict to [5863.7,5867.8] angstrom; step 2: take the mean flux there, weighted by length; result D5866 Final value 14.1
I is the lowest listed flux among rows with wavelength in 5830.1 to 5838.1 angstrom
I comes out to 14.79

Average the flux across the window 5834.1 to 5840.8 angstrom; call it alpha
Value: 15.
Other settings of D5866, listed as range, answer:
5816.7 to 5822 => 14.9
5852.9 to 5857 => 13.9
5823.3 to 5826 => 15.3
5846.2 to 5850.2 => 14.4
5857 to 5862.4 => 13.1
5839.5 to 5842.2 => 15.4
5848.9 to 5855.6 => 14.6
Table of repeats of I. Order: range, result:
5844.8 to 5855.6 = 14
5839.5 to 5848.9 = 14.29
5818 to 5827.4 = 14.97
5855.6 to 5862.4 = 12.53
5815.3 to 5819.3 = 14.25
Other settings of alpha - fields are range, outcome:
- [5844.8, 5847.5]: 14.4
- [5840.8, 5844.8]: 15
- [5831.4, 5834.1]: 15.3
